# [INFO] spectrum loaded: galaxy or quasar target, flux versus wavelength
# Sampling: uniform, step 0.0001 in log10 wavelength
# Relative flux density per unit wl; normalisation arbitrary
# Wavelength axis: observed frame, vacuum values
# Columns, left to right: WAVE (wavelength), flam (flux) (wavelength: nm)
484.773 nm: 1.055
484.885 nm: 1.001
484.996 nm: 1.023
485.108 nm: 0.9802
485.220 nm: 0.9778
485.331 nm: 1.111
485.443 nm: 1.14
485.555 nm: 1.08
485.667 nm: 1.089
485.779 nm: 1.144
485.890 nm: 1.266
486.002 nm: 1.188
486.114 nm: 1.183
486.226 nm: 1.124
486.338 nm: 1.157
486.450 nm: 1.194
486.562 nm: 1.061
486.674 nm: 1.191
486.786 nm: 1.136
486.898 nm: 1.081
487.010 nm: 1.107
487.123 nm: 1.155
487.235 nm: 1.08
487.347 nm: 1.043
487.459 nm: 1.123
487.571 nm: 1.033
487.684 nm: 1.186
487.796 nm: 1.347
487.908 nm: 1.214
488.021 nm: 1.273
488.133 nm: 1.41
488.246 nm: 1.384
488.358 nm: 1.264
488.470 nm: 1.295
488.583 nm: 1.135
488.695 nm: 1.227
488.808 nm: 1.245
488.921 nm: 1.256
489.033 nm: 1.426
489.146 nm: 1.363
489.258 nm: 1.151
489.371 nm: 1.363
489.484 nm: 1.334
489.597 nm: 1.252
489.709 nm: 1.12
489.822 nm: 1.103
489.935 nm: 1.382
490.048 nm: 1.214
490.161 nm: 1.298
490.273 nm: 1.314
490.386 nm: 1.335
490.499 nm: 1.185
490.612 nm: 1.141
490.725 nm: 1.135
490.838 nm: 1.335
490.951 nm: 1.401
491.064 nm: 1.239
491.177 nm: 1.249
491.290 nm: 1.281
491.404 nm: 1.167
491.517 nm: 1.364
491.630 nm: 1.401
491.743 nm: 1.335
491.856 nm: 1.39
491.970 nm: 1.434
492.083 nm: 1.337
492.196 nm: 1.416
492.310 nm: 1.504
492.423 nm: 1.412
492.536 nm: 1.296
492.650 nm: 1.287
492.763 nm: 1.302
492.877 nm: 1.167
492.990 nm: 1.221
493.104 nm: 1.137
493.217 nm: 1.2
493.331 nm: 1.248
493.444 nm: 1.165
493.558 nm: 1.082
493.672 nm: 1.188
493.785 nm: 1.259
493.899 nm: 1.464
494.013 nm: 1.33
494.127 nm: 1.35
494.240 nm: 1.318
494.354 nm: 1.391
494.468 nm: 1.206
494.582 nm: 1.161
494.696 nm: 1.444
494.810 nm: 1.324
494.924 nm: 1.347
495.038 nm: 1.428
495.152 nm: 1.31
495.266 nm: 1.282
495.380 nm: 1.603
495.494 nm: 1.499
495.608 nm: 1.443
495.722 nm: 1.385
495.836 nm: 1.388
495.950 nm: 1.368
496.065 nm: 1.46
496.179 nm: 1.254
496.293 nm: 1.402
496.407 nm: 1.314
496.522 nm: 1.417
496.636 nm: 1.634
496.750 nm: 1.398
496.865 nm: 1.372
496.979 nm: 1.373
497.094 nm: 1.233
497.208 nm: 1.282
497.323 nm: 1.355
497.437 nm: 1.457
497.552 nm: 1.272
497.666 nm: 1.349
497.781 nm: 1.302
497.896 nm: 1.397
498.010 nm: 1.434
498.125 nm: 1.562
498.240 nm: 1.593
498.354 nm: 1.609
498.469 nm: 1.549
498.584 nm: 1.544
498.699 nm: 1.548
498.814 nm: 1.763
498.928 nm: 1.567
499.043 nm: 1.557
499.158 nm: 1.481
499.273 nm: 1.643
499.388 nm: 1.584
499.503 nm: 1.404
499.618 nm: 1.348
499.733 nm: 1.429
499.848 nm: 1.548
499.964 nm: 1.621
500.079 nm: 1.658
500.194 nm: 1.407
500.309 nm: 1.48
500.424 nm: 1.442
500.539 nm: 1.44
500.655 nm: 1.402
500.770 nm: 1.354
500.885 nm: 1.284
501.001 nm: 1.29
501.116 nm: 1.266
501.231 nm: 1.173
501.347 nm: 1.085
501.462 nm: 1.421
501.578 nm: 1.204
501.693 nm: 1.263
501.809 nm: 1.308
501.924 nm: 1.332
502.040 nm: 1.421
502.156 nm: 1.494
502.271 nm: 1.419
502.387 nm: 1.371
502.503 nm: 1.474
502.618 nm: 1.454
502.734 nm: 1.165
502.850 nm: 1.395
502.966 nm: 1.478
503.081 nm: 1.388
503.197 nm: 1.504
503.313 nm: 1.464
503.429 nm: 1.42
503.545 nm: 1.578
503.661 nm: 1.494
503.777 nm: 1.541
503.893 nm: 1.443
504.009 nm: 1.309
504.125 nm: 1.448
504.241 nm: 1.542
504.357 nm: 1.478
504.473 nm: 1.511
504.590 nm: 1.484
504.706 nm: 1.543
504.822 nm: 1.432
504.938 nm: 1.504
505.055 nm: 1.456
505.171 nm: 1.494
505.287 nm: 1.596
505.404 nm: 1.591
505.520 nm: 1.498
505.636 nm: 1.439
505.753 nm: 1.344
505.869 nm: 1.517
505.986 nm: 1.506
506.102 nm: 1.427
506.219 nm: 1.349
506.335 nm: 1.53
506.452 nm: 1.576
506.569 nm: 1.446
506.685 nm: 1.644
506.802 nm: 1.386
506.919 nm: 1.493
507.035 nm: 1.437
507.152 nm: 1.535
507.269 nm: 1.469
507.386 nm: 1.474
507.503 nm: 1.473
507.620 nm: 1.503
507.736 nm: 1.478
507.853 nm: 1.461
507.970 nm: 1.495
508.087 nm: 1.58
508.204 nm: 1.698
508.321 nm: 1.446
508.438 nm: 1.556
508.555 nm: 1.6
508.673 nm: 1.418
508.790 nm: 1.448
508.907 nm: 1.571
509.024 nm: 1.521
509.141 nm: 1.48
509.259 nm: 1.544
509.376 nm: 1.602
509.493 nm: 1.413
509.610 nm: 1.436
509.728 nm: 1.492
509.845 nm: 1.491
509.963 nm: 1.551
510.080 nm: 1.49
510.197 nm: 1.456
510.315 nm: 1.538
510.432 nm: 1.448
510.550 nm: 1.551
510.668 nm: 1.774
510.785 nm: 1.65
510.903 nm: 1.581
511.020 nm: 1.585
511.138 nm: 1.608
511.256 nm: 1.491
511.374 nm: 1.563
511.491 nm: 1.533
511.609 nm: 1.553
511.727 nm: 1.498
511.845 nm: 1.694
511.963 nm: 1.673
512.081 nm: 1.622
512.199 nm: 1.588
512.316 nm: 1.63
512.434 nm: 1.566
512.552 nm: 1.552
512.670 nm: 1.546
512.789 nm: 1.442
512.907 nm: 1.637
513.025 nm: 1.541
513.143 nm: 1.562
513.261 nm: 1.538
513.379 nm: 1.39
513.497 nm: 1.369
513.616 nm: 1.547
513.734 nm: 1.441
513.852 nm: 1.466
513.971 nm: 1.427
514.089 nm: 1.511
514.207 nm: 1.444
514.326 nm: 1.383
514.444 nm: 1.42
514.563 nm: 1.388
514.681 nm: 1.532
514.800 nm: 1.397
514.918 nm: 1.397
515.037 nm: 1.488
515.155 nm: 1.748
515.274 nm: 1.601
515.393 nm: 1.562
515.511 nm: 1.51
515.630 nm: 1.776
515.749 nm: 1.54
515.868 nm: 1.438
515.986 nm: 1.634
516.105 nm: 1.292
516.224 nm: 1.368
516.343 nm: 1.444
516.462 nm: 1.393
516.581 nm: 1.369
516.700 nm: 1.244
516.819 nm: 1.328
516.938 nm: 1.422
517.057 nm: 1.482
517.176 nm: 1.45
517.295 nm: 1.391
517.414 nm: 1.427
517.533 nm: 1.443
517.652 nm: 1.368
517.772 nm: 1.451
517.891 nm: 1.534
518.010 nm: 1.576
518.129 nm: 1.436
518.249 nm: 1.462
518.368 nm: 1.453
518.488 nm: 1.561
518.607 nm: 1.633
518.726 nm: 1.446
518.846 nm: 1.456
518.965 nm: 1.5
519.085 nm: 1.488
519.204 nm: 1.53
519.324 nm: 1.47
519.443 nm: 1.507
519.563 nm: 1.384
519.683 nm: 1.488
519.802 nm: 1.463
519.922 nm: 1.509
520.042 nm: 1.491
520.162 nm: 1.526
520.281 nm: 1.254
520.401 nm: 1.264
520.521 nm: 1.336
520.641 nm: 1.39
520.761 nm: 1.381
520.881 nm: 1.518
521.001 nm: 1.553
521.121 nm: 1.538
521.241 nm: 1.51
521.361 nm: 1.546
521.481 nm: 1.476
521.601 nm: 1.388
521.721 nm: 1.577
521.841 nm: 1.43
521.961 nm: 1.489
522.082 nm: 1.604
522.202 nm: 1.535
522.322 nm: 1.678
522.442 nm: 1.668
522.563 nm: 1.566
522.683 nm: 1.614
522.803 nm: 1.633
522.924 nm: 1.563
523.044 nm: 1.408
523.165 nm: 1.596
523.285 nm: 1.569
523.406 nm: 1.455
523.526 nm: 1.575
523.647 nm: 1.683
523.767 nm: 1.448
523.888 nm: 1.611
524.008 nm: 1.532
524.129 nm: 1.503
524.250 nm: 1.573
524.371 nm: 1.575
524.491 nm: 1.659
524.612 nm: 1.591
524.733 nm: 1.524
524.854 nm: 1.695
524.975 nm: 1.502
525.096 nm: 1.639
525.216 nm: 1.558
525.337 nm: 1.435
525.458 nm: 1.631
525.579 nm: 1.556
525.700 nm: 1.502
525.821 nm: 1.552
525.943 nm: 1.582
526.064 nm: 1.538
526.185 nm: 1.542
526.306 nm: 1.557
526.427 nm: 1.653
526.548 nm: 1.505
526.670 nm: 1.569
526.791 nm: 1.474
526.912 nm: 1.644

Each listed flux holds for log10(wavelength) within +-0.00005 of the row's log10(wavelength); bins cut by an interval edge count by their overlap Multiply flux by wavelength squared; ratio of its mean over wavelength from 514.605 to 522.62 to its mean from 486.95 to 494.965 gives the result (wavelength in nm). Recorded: 1.3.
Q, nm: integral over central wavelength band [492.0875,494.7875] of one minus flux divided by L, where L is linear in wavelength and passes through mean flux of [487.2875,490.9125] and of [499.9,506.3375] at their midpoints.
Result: 0.03 nm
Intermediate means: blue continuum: 1.25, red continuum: 1.43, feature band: 1.29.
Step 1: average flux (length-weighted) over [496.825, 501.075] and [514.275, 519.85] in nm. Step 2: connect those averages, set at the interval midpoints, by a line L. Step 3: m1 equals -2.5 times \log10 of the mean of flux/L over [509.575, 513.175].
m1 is -0.07 mag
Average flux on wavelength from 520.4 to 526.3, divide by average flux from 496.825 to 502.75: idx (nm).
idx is 1.08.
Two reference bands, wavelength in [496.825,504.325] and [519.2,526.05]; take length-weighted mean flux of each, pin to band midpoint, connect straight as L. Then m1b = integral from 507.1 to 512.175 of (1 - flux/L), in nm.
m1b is -0.24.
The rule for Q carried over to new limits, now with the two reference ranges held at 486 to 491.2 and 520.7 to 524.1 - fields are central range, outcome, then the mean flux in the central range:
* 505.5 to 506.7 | -0.07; 1.47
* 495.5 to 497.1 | -0.13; 1.4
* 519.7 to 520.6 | 0.06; 1.41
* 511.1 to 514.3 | -0.18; 1.53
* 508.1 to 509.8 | -0.12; 1.52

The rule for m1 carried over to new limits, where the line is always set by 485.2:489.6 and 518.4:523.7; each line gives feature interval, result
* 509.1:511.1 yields -0.10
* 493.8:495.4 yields -0.07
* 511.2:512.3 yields -0.12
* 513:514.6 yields -0.01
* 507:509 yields -0.09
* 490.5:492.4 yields -0.07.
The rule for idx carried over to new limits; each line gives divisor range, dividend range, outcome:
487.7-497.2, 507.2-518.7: 1.15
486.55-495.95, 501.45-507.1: 1.13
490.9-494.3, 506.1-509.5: 1.16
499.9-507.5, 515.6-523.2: 1.03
